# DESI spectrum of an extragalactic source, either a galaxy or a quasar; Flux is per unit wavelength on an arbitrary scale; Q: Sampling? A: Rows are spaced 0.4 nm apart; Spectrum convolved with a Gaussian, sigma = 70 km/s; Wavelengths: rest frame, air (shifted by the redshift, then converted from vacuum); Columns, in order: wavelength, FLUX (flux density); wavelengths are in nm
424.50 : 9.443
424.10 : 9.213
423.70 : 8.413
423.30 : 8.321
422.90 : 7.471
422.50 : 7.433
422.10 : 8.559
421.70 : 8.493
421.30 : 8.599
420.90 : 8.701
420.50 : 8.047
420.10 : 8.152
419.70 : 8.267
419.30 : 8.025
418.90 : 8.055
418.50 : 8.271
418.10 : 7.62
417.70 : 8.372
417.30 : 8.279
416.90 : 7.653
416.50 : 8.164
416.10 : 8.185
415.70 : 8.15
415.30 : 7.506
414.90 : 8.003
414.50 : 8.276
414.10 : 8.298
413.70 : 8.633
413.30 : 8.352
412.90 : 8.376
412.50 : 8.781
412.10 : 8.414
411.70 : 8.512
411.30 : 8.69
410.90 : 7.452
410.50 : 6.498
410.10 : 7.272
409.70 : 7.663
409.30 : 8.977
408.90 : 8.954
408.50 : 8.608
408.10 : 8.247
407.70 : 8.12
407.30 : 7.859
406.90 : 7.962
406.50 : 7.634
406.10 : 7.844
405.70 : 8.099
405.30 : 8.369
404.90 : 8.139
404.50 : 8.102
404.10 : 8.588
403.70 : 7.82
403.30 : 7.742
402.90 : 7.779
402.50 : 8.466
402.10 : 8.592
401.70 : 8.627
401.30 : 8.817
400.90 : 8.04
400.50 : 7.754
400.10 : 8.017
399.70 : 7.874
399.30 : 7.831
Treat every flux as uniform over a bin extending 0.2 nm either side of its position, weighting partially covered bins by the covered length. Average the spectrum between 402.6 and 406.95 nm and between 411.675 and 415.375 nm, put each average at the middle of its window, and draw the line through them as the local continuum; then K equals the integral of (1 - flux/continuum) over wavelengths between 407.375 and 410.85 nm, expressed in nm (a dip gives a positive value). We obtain 0.069 nm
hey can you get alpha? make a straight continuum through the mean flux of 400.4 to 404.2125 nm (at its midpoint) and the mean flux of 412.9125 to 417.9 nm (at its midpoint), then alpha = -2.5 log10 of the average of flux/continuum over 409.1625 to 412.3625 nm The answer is 0.03 mag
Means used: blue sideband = 8.23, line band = 7.93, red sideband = 8.16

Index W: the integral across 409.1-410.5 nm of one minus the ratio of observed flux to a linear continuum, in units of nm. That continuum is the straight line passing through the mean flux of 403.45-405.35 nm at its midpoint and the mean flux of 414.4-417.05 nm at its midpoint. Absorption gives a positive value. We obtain 0.06 nm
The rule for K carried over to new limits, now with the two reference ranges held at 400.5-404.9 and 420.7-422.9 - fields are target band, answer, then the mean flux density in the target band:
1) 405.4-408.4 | 0.09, 8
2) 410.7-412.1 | 0.00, 8.25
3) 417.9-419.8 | 0.05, 8.04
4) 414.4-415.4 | 0.04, 7.94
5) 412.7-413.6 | -0.02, 8.39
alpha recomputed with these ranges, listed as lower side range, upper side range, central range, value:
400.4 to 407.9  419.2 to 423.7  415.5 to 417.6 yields 0.01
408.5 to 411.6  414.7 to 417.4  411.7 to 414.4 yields -0.06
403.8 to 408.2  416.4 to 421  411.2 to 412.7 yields -0.06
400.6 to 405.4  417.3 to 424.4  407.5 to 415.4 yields 0.01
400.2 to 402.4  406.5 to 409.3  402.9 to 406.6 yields 0.04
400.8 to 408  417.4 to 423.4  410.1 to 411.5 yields 0.09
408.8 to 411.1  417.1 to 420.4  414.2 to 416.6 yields -0.01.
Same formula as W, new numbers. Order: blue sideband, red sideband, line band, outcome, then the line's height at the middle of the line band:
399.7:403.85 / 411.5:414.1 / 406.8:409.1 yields 0.01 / 8.35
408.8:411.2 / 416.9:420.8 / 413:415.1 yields -0.10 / 7.94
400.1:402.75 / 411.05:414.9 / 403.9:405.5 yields 0.01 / 8.37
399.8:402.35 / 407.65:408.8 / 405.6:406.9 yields 0.08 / 8.38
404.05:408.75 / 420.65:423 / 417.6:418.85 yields 0.02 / 8.21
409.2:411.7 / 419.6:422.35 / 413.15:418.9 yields -0.02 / 8.1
